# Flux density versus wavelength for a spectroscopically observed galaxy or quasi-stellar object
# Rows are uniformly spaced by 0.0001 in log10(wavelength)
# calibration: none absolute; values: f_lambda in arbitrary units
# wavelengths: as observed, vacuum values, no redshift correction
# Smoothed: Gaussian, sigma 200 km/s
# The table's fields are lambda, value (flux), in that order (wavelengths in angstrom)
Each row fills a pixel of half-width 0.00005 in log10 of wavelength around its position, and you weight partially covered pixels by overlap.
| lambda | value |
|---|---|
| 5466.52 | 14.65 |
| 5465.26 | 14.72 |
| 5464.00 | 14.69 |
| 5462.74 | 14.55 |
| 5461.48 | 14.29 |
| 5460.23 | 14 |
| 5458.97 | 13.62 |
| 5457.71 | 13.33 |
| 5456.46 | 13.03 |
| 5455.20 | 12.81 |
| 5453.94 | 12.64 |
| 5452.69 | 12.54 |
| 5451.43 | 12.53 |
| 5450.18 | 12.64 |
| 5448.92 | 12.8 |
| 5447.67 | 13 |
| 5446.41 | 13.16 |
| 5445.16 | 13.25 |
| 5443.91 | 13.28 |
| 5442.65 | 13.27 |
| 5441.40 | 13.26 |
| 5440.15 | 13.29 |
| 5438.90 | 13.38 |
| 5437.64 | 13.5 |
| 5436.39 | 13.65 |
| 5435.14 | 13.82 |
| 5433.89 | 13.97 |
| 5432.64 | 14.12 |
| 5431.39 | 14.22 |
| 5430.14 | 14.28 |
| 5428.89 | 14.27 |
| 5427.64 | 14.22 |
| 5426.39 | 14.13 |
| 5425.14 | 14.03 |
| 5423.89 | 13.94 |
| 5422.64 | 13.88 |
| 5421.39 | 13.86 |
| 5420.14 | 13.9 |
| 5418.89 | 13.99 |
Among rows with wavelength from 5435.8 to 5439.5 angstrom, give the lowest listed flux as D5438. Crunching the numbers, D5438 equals 13.38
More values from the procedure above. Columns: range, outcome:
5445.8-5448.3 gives 13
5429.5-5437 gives 13.65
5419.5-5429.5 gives 13.86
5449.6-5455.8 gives 12.53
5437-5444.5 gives 13.26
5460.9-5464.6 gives 14.29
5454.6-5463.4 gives 12.81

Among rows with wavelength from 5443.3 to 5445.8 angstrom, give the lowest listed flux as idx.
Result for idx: 13.25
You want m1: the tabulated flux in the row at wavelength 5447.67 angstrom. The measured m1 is 13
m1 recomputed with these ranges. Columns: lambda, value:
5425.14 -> 14.03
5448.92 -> 12.8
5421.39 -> 13.86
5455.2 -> 12.81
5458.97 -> 13.62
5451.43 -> 12.53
